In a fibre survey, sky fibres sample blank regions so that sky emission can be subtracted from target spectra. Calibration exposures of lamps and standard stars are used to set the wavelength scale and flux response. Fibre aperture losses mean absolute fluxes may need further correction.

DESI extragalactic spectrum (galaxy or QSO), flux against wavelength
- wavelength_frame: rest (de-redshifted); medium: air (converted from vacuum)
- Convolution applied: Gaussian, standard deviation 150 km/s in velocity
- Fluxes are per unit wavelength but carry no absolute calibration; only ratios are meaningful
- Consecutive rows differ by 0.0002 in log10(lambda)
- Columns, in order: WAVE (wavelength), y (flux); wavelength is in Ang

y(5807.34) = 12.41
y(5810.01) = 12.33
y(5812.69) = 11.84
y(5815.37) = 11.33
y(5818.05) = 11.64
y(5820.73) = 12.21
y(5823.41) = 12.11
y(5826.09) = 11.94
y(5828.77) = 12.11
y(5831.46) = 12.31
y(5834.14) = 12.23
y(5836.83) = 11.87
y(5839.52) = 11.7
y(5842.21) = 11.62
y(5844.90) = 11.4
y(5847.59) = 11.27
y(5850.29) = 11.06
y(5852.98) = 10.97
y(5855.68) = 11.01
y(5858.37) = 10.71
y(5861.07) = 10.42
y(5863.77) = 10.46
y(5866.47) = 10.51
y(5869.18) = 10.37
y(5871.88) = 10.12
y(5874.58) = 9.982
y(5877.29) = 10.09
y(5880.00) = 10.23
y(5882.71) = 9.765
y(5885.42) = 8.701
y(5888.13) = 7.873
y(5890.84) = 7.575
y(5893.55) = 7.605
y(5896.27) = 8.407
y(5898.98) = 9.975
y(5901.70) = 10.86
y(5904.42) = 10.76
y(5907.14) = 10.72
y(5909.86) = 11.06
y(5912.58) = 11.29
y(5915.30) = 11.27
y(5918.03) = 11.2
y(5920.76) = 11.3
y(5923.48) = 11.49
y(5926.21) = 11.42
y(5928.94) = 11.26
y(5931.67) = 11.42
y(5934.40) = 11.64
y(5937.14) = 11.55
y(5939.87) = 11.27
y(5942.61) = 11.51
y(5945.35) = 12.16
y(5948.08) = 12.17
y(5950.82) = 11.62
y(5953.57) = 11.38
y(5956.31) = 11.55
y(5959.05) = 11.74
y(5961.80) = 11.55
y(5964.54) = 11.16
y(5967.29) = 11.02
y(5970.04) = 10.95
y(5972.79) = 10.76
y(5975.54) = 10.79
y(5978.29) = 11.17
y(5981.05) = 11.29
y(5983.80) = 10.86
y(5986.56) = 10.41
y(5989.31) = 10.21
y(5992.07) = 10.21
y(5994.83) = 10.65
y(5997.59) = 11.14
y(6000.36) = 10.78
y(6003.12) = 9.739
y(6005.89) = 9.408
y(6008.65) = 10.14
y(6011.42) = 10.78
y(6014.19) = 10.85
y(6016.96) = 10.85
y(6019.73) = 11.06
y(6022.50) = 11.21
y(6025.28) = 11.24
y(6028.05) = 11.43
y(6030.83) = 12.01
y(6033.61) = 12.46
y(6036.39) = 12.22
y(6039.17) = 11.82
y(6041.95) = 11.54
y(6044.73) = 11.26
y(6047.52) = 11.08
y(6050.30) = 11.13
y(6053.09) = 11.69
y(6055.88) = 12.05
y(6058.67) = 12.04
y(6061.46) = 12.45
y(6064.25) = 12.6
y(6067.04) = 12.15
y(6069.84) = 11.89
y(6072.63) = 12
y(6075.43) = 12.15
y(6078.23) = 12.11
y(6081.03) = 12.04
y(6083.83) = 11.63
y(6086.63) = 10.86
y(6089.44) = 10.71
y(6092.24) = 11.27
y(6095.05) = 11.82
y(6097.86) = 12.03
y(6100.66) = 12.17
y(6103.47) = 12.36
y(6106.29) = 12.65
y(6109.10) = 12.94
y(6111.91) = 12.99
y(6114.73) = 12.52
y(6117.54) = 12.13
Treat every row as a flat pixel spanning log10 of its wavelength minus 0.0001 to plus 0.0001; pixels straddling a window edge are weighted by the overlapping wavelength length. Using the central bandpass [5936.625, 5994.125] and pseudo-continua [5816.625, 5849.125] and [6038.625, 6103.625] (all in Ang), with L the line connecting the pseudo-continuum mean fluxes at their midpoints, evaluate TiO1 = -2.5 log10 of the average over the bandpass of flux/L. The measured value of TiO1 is 0.06 mag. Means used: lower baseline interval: 11.9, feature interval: 11.2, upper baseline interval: 11.8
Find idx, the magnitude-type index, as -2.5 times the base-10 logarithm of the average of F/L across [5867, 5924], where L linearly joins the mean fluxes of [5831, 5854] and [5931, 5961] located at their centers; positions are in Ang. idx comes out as 0.16 mag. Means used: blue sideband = 11.6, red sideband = 11.6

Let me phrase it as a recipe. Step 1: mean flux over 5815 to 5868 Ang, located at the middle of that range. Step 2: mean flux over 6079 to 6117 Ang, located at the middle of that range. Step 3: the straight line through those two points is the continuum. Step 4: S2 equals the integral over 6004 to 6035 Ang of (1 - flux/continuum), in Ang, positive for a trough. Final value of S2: 2.1 Ang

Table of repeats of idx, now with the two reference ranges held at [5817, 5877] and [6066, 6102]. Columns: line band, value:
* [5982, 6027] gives 0.095 mag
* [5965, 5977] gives 0.059 mag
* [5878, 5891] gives 0.249 mag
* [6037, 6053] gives 0.022 mag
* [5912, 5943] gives 0.004 mag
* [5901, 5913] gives 0.045 mag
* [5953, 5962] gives -0.008 mag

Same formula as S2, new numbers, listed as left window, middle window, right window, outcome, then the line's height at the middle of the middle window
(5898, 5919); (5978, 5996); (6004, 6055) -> 0.74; 11.1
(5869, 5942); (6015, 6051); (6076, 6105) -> -0.60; 11.3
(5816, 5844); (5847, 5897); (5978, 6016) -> 7.59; 11.6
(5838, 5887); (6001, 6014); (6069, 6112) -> 1.49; 11.4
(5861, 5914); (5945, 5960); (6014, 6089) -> -1.67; 10.6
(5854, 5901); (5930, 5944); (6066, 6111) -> -1.59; 10.3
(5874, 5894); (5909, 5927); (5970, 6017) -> -3.41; 9.49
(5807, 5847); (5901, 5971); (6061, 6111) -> 3.40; 11.9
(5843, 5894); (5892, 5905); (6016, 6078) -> 1.17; 10.3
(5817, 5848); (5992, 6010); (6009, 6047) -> 1.83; 11.5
